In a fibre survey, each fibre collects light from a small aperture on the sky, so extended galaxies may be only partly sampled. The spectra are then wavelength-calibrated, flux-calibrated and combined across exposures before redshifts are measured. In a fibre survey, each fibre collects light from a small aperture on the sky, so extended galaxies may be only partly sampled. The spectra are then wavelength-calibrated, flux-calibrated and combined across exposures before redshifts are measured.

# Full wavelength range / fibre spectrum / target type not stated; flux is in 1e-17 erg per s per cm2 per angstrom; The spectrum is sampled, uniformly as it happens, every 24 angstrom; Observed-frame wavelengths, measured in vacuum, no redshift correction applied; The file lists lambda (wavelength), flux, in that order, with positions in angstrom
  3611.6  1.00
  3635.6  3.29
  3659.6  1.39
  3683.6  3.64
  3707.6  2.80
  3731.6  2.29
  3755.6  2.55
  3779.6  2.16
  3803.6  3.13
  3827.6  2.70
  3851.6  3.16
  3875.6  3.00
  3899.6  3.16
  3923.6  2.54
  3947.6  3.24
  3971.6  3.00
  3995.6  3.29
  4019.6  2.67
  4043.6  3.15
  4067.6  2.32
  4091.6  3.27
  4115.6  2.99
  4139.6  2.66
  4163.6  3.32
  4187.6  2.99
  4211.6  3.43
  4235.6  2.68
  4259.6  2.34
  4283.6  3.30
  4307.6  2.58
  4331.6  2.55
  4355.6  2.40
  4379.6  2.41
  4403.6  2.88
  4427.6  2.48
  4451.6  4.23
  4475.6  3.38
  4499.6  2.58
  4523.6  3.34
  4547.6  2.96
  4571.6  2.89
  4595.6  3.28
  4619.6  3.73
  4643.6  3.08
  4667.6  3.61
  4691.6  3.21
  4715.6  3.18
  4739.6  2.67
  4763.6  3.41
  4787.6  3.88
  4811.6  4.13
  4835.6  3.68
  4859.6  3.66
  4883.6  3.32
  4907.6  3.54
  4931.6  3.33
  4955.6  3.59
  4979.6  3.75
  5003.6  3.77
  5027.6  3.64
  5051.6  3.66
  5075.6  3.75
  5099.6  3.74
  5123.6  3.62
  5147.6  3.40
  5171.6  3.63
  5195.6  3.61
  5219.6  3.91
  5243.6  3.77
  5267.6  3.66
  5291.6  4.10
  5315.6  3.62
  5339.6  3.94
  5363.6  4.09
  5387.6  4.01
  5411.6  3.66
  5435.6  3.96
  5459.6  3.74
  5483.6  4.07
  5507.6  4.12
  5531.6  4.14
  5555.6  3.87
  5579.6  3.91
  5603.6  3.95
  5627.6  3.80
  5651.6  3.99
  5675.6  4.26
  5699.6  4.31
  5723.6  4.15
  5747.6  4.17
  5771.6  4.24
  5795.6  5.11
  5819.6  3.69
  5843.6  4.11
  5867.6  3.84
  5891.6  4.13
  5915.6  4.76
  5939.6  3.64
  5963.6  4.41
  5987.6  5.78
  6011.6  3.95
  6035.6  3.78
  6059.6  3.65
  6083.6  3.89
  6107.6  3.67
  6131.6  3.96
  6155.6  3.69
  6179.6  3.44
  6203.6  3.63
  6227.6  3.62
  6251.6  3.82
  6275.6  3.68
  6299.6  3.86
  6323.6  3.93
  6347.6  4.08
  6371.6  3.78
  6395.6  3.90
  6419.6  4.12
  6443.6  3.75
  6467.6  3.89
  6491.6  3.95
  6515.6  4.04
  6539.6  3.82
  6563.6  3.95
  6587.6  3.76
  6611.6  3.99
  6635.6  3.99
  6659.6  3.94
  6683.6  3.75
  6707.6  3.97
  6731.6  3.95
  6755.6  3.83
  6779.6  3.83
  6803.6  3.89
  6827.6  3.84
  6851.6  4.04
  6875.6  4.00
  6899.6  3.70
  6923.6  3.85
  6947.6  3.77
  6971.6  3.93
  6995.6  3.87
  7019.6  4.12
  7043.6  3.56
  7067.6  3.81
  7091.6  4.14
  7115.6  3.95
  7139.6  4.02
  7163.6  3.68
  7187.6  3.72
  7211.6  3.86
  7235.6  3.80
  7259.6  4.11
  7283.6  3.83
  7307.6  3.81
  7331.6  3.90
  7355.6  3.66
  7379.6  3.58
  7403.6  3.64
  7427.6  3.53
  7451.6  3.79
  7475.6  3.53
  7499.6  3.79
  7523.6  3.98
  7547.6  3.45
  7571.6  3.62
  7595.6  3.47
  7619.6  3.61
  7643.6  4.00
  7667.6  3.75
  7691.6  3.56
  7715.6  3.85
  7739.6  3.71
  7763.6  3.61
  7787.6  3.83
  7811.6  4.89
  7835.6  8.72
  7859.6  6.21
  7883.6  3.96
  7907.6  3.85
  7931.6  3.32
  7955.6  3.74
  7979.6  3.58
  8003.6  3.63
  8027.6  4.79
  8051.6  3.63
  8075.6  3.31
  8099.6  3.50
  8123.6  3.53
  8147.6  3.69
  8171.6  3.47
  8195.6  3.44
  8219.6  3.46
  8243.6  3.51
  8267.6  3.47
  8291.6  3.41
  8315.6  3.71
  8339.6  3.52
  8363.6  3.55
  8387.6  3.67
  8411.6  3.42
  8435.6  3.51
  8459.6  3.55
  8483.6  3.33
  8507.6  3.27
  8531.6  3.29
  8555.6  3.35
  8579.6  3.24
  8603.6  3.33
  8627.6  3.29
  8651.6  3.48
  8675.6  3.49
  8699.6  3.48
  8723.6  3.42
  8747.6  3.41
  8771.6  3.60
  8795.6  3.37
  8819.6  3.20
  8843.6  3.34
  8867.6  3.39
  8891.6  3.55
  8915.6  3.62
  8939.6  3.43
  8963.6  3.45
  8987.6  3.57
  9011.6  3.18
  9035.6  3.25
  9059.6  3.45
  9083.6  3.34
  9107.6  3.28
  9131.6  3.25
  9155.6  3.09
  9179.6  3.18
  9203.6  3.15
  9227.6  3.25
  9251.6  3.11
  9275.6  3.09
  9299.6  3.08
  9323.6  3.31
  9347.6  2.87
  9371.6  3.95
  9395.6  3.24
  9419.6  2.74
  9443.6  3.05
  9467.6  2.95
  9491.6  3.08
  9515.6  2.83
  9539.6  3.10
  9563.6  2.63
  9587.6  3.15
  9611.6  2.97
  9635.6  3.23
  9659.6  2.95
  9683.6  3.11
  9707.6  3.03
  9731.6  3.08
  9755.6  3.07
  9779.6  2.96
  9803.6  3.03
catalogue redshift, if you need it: 0.19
